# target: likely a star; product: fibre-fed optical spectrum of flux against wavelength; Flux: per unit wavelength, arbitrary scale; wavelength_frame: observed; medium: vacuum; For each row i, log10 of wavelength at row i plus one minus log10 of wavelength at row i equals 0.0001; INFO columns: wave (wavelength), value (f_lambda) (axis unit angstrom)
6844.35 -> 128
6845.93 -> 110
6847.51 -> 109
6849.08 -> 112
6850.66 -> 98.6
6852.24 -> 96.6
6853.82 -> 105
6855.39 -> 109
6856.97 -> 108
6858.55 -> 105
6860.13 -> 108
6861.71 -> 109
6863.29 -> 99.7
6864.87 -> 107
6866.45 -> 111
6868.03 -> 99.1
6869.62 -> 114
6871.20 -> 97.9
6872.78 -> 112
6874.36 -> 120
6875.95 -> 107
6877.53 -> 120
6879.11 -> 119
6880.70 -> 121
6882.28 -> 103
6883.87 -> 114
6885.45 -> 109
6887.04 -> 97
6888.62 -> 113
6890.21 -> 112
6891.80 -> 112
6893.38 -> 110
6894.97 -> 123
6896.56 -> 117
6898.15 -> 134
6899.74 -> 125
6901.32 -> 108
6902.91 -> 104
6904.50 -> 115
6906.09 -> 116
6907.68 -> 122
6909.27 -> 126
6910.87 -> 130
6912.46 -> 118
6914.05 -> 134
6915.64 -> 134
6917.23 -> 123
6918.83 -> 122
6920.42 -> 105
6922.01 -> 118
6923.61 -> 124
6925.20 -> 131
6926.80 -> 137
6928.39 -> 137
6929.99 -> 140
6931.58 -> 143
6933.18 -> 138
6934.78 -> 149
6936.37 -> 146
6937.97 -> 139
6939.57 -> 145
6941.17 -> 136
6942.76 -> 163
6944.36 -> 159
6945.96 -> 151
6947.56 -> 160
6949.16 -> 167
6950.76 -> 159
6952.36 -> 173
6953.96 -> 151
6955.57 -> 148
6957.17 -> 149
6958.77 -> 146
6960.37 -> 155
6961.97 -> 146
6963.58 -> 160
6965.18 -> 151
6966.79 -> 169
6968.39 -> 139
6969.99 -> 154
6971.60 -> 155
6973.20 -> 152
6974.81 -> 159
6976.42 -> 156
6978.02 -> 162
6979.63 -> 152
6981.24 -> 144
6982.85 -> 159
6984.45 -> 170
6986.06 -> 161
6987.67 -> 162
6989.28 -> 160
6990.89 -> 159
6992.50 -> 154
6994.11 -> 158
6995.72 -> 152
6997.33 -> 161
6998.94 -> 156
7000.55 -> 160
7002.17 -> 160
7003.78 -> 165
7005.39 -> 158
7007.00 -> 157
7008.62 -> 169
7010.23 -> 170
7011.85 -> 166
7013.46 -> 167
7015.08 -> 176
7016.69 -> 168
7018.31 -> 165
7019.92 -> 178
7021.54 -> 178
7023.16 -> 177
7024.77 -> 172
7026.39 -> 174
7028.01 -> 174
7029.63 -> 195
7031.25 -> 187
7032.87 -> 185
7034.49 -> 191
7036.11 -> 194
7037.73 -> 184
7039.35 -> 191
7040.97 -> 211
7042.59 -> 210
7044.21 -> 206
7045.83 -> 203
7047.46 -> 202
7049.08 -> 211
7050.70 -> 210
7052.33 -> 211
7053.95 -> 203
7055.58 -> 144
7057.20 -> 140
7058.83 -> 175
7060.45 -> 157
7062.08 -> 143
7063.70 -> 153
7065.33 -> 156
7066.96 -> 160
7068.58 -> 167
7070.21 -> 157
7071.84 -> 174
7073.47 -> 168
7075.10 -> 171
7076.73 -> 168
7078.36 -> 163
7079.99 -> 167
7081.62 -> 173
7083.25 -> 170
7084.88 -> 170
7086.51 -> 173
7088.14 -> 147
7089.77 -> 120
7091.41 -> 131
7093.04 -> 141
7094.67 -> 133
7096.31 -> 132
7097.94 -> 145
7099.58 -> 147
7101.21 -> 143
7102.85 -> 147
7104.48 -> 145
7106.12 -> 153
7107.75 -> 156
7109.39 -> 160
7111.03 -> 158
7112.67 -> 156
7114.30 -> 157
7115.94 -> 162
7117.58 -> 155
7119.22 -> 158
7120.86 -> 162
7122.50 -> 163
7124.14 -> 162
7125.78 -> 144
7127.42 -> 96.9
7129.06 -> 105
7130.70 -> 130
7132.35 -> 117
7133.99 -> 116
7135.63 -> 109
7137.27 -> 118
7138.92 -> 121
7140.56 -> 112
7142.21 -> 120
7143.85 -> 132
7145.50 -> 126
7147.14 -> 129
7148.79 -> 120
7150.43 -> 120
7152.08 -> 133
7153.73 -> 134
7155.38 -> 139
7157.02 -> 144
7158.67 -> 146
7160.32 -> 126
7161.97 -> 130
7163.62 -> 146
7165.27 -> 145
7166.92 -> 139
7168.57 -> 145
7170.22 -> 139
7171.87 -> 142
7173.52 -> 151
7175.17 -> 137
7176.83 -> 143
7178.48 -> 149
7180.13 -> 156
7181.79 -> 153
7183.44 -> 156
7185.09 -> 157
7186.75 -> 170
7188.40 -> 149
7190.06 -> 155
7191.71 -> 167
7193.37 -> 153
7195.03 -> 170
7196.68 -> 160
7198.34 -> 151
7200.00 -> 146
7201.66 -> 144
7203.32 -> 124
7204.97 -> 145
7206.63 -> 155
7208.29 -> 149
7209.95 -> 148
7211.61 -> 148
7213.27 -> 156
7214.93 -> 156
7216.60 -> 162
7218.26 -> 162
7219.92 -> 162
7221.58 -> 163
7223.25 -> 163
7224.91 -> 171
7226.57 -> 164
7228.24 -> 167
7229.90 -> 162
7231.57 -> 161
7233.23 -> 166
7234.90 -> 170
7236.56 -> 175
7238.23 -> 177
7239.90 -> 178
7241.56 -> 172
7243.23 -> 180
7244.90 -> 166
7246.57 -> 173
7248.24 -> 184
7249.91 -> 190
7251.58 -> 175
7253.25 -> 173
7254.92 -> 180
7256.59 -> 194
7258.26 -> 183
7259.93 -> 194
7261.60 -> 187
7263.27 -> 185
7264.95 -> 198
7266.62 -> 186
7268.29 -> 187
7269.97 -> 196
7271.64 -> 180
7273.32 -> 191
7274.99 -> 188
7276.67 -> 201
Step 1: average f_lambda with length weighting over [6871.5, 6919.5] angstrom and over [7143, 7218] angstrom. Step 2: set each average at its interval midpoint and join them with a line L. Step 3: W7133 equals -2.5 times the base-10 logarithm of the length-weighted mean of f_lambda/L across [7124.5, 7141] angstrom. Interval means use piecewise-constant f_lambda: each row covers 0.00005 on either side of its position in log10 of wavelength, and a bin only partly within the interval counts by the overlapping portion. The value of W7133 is 0.19 mag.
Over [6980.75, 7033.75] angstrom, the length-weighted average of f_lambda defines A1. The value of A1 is 167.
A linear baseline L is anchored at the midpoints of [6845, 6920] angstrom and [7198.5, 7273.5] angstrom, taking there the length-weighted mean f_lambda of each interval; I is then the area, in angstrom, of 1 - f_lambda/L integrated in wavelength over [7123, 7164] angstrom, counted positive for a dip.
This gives 7.35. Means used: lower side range 113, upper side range 170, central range 127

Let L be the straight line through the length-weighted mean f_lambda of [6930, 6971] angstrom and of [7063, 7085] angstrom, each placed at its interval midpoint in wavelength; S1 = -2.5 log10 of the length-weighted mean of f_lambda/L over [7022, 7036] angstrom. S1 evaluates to -0.14 mag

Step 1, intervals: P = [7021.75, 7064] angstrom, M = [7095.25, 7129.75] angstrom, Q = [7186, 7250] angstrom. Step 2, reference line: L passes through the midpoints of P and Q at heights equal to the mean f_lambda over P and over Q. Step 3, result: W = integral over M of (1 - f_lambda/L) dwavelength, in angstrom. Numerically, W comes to 5.4 angstrom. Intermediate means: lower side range 185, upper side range 162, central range 148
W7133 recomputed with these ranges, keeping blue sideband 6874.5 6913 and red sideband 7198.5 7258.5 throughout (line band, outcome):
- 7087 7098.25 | 0.067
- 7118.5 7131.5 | 0.071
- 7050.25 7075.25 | -0.190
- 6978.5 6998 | -0.214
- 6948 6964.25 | -0.238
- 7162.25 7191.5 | 0.059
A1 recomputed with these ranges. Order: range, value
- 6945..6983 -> 155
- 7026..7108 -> 169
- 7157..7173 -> 140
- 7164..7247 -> 157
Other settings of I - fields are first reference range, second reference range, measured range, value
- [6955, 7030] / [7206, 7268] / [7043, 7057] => -2.8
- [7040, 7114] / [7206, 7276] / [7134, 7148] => 4.0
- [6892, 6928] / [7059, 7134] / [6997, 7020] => -4.6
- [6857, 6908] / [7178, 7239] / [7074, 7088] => -2.8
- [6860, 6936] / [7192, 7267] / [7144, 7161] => 2.6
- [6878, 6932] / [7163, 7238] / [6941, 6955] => -3.7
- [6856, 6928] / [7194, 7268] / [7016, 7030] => -4.1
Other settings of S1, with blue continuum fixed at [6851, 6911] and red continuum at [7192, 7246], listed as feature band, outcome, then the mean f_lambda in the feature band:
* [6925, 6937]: -0.18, 141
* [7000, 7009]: -0.24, 161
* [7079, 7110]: -0.06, 150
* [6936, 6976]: -0.24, 153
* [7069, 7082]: -0.20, 167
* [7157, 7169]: 0.09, 140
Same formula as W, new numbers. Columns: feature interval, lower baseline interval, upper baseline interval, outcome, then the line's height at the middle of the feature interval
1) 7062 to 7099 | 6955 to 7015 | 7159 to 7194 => -0.8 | 153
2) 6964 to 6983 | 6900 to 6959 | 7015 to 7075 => -0.2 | 153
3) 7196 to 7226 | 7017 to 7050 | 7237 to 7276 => 5.0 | 185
